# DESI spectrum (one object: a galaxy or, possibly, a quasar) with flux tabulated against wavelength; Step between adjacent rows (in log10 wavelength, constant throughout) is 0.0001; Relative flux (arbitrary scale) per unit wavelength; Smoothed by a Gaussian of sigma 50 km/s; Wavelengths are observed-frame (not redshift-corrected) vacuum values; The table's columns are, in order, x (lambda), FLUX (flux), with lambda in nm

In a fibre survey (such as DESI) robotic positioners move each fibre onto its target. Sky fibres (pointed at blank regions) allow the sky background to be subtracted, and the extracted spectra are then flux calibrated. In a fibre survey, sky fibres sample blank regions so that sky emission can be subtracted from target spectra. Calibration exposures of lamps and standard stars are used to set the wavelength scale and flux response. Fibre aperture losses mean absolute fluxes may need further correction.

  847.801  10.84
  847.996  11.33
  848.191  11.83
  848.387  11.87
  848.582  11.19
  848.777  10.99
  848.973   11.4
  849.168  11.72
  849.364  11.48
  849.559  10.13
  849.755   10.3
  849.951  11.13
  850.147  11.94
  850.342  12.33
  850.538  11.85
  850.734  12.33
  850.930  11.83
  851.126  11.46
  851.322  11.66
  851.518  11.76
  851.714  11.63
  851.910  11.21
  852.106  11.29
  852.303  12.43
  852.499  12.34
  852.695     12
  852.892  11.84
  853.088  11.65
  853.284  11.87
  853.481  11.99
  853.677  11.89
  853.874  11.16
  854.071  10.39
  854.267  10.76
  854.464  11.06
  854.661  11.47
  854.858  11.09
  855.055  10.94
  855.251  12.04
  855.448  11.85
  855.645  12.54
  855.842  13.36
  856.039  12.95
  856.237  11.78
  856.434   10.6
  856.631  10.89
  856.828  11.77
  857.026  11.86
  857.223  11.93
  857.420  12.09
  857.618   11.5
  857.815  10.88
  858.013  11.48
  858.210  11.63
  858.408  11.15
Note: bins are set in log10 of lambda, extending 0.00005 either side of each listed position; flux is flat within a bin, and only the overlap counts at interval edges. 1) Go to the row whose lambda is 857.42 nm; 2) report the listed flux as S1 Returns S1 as 12.09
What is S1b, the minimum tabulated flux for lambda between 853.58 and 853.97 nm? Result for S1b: 11.16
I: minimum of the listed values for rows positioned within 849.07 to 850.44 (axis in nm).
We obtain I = 10.13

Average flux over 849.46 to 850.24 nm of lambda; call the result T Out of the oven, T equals 10.9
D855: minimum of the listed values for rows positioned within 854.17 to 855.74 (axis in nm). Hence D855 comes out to 10.76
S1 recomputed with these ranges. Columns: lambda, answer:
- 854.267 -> 10.76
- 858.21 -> 11.63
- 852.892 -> 11.84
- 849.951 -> 11.13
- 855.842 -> 13.36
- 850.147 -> 11.94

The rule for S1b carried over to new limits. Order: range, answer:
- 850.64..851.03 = 11.83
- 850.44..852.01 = 11.21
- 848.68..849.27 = 10.99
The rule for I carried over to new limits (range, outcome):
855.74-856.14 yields 12.95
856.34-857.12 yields 10.6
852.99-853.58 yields 11.65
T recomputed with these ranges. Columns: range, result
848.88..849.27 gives 11.6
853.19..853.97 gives 11.7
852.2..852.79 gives 12.2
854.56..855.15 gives 11.2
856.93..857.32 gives 11.9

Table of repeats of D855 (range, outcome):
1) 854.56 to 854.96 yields 11.09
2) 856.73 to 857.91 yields 10.88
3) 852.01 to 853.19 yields 11.29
